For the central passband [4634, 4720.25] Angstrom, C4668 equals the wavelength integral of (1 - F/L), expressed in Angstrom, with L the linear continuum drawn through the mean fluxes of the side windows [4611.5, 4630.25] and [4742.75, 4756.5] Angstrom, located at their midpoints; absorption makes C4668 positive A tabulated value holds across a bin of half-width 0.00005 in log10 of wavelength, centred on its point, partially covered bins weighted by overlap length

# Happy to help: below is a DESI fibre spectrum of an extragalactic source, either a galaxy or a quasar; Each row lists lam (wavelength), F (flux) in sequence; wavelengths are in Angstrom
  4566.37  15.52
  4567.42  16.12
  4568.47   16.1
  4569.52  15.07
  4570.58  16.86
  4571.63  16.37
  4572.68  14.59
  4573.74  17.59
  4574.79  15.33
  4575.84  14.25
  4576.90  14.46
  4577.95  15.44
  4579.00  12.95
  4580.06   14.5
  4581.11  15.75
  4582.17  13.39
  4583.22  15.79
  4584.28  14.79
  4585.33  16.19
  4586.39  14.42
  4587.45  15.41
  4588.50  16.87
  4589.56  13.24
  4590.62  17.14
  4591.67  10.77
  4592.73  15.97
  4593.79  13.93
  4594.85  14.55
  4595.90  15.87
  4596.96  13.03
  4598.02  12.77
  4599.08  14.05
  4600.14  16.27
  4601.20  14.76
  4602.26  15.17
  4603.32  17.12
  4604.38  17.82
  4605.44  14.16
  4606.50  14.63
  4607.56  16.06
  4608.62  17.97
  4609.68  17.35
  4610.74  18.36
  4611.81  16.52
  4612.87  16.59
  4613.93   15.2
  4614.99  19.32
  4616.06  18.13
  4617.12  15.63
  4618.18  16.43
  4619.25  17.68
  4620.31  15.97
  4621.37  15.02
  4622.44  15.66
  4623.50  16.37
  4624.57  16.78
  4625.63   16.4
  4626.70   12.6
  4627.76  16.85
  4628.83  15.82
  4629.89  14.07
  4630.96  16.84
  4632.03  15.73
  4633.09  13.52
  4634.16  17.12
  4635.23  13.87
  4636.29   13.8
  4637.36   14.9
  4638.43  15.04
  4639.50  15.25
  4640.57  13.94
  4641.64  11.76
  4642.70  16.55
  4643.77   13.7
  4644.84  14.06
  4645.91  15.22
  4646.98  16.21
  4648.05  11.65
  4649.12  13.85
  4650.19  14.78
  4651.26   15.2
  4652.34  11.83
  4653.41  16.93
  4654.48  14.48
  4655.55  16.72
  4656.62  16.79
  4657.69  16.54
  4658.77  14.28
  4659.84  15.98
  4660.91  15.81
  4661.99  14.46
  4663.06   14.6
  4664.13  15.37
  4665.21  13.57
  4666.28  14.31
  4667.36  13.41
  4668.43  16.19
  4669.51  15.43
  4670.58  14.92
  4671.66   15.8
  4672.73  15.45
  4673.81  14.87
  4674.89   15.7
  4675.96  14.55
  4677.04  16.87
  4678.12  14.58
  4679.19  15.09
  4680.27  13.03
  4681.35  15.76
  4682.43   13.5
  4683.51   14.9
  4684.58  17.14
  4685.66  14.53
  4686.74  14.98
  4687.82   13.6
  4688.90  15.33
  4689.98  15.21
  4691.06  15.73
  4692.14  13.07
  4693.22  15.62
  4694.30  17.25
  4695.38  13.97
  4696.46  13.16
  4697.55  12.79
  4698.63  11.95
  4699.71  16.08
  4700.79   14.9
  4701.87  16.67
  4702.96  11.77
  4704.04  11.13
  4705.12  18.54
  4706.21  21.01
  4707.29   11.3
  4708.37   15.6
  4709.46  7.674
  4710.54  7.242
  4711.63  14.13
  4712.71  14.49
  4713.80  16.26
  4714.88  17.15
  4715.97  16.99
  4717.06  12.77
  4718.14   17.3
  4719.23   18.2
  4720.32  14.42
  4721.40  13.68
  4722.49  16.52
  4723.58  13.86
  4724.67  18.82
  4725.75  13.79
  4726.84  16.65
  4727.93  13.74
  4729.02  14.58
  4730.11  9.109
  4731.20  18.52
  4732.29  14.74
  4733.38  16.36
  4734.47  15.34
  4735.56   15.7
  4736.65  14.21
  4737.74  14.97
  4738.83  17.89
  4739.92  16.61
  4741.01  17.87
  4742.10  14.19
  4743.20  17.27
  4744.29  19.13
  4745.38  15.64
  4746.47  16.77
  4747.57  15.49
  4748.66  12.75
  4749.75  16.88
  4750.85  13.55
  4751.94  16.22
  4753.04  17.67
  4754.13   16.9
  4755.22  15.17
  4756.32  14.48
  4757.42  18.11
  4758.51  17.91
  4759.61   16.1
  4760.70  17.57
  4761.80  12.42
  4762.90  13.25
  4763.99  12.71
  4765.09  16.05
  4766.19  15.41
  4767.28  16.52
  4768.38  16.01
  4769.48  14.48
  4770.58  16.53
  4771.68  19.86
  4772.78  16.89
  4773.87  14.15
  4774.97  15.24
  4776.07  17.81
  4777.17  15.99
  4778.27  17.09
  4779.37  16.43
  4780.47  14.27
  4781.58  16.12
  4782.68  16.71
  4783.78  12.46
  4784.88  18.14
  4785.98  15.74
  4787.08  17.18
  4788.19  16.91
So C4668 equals 7.3 Angstrom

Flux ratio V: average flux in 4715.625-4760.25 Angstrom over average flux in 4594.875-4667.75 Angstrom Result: 1.03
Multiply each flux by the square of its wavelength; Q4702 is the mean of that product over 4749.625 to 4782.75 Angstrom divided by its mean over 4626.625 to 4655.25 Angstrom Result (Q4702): 1.1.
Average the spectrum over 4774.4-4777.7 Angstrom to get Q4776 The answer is 16.3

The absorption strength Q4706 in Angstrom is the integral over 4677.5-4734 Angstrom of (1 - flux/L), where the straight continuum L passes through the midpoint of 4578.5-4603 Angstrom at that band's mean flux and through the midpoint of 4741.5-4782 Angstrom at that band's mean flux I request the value 2.9 Angstrom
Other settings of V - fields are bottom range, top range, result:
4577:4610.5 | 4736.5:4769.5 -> 1.05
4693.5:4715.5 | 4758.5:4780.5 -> 1.12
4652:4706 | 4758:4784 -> 1.06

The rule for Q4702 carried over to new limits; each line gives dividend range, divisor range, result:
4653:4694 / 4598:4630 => 0.96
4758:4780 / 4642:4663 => 1.12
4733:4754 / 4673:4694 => 1.10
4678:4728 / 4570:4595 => 1.03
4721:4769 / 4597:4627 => 1.03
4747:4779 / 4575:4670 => 1.10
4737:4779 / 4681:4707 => 1.11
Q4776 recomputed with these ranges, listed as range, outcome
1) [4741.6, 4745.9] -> 16.6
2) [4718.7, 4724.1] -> 15.3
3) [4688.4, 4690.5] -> 15.3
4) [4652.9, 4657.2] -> 16.3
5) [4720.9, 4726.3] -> 15.3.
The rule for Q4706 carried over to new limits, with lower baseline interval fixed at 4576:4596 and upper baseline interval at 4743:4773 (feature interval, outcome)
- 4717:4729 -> 0.17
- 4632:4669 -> 1.10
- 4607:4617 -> -1.50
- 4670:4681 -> 0.21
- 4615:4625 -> -1.03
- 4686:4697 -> 0.51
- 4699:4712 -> 1.50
